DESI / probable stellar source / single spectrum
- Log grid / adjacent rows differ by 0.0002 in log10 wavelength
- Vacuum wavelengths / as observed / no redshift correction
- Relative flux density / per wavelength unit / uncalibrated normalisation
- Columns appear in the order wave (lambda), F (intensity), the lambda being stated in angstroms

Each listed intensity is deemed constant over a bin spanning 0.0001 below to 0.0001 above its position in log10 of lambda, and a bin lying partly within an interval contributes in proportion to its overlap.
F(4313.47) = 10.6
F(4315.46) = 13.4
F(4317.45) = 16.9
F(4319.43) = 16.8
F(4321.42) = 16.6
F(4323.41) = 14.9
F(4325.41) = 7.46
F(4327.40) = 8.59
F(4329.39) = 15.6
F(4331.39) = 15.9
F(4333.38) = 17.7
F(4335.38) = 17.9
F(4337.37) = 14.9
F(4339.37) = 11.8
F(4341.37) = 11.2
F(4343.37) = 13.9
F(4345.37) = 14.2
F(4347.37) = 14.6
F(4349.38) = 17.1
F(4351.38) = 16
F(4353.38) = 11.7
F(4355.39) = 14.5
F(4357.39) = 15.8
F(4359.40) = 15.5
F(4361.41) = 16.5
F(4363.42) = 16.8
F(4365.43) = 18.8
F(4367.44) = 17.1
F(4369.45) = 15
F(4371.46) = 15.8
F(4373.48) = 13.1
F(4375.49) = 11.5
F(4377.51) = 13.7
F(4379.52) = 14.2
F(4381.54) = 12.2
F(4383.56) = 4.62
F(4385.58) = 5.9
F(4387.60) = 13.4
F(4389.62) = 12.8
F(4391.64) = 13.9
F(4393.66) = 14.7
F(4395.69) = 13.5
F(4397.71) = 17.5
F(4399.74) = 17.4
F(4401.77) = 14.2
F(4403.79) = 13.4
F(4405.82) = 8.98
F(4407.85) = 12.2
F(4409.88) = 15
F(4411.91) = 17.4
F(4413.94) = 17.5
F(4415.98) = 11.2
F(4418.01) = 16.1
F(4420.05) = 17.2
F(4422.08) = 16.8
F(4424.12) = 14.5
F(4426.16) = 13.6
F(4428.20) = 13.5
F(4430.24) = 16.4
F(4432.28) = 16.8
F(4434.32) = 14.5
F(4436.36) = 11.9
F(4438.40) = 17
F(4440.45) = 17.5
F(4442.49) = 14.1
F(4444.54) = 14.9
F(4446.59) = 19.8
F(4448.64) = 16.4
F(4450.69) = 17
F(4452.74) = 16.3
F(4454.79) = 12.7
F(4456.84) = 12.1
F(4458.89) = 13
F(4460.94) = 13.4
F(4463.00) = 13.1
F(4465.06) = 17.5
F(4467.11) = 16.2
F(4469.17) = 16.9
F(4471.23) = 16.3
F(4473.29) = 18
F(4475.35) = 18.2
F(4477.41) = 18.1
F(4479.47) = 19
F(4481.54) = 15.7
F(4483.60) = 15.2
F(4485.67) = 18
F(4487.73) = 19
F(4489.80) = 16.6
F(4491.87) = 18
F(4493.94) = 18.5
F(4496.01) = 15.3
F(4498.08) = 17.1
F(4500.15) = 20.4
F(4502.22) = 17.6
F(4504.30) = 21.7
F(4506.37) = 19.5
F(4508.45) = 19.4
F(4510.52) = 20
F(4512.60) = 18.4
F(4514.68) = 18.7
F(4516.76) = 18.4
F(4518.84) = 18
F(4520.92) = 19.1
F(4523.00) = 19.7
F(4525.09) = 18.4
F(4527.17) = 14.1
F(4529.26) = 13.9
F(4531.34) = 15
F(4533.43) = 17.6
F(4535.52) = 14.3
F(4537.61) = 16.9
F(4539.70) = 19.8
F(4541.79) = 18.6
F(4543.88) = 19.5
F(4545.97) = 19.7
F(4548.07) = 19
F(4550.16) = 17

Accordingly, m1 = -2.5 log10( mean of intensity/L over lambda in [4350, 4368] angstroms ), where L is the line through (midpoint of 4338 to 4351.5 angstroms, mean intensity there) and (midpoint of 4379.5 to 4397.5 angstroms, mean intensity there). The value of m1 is -0.19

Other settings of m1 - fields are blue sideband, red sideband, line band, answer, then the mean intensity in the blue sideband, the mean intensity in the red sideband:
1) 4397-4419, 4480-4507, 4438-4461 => 0.05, 14.6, 17.9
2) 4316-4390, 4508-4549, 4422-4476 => 0.05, 14.1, 17.9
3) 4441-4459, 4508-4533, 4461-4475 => -0.02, 15.3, 17.7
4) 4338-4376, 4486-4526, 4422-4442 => 0.11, 14.8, 18.6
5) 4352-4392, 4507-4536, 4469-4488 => -0.06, 13.7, 17.6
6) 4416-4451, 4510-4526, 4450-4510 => 0.03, 15.6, 18.8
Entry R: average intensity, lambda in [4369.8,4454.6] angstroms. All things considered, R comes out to 14.3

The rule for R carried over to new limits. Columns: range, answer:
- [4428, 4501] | 16.3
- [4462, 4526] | 17.9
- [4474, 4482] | 17.9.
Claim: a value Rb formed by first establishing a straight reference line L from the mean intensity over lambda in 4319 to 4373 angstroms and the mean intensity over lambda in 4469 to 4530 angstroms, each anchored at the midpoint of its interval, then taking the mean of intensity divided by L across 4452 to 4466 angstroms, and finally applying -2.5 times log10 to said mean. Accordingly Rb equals 0.22 mag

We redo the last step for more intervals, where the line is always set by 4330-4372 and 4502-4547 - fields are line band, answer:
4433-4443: 0.111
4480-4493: 0.022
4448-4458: 0.147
